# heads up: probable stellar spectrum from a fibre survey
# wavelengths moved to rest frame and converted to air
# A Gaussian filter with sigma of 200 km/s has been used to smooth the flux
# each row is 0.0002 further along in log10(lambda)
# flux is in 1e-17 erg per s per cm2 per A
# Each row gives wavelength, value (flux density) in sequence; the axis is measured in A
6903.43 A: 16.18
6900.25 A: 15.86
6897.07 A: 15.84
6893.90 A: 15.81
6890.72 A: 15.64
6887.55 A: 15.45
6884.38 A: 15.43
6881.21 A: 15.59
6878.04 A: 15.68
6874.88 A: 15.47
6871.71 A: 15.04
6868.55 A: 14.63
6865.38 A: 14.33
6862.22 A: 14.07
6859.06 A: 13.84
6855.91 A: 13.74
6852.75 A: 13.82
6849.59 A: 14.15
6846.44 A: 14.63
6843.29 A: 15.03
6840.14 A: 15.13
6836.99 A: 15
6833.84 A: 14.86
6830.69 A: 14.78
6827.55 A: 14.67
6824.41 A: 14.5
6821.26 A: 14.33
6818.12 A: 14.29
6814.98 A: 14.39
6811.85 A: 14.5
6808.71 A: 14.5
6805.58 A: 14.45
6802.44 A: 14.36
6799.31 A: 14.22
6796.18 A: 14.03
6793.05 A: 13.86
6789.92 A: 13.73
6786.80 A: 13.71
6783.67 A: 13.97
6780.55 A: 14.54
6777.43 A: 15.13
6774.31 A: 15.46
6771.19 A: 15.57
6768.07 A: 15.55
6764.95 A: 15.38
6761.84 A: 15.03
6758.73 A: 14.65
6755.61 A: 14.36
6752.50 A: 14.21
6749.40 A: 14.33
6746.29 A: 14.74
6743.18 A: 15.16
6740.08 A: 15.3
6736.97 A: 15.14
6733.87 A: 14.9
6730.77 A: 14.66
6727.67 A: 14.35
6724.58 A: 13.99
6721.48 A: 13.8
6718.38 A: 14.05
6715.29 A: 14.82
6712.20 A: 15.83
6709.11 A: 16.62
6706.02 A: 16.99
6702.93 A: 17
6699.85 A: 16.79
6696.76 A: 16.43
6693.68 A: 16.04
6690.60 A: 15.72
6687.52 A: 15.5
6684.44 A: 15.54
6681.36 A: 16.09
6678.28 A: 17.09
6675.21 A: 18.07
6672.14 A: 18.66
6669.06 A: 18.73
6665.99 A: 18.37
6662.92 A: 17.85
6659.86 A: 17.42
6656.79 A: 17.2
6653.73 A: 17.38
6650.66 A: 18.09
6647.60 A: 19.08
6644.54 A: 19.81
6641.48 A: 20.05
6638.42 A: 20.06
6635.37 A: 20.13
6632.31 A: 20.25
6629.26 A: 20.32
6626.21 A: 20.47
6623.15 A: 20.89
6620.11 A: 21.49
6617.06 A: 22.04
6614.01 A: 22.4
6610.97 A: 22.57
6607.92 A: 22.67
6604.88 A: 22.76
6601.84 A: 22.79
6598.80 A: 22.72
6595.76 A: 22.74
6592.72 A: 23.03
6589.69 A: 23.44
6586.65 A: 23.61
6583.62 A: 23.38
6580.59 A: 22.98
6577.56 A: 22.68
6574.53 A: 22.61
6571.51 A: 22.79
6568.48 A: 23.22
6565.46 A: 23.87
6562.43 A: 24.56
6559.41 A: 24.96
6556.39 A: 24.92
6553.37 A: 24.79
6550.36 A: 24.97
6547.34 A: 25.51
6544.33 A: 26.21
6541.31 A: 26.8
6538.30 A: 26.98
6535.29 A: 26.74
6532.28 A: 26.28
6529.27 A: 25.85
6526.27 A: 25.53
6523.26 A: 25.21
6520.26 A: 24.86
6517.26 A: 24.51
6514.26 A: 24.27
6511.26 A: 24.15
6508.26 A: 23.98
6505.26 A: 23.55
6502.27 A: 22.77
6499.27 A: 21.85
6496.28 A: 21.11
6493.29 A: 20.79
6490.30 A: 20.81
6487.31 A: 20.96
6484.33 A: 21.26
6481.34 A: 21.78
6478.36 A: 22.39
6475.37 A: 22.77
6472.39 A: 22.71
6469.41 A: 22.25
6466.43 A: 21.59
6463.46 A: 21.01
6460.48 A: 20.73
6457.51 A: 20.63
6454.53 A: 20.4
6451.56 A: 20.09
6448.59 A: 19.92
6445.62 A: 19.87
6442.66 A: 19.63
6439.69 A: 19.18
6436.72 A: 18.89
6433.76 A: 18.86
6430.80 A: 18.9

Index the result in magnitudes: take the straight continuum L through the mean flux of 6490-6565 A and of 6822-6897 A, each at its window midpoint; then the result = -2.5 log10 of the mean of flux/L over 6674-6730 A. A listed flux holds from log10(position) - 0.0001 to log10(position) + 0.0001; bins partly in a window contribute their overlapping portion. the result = 0.23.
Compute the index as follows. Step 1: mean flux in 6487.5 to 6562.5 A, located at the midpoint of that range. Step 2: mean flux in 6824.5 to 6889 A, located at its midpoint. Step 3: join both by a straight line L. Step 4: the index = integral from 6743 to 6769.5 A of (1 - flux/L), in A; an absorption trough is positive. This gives 4.3 A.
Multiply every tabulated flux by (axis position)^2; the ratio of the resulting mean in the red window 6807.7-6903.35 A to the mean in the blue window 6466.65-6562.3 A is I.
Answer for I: 0.7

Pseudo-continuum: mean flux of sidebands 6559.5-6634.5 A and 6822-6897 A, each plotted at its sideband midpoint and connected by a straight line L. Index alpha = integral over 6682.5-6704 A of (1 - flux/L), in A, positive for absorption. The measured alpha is 3.9 A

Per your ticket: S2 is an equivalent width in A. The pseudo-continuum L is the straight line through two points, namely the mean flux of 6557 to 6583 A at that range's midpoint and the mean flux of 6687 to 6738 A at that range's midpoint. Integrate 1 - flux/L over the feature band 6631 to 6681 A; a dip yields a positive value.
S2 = 0.2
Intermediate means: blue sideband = 23.5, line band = 18.6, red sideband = 15.5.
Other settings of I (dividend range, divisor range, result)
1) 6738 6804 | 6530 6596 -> 0.64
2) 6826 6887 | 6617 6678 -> 0.82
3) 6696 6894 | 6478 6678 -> 0.71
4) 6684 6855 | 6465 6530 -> 0.70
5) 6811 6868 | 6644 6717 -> 0.89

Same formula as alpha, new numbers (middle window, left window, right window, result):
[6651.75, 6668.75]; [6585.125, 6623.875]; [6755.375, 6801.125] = 1.9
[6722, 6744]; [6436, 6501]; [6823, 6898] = 2.8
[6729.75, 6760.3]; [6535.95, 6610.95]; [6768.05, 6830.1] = 3.6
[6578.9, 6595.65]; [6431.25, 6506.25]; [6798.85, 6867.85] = -3.9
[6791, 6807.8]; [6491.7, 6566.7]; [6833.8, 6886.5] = 2.4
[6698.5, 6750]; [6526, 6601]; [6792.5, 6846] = 8.5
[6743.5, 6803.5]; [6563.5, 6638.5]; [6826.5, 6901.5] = 9.9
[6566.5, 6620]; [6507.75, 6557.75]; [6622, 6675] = -1.8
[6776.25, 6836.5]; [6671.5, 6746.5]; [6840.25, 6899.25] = 3.4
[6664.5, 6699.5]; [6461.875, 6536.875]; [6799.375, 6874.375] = 2.9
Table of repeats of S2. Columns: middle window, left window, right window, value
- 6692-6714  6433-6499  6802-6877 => 0.4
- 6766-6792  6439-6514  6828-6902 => 2.7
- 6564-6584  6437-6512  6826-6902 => -3.4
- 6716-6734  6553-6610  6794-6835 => 3.6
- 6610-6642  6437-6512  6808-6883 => -4.0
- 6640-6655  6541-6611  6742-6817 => 1.2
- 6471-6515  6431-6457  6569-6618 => -3.5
